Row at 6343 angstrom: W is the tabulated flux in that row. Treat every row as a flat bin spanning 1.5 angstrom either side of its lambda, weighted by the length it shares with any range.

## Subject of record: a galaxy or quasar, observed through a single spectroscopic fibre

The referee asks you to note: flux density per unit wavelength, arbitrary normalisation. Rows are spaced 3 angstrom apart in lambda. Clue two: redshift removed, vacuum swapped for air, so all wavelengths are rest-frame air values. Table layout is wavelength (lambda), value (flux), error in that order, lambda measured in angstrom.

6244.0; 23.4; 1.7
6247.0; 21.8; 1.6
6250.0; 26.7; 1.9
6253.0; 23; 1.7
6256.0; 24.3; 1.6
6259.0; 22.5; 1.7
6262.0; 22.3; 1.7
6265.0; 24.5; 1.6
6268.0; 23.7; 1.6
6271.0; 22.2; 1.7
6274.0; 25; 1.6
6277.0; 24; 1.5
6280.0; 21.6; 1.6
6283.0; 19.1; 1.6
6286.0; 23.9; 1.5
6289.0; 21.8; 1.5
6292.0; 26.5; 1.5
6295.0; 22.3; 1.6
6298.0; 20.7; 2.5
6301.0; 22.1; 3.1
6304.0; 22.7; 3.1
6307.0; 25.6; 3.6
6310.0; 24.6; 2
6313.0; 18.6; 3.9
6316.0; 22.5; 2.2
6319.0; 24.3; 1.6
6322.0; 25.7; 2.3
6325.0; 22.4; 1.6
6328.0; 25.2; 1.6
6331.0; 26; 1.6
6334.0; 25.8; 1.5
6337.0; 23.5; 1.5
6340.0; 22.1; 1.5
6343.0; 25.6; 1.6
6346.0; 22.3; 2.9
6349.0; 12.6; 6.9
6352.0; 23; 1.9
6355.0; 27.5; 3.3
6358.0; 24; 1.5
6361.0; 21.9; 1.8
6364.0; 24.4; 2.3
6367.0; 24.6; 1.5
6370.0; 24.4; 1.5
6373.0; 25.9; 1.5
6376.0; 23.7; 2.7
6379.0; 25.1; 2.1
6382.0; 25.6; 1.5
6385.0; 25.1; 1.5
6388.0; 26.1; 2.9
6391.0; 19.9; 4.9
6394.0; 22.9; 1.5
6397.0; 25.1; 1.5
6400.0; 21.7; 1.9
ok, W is 25.6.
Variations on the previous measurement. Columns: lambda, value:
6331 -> 26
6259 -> 22.5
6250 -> 26.7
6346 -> 22.3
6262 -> 22.3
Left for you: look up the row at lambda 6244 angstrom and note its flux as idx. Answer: 23.4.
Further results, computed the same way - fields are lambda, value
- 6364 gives 24.4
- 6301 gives 22.1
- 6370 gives 24.4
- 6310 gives 24.6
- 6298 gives 20.7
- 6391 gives 19.9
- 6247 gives 21.8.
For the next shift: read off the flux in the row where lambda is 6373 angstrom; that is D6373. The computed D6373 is 25.9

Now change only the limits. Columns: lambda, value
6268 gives 23.7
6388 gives 26.1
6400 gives 21.7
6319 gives 24.3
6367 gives 24.6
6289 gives 21.8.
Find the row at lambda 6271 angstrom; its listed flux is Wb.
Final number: 22.2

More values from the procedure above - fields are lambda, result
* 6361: 21.9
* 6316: 22.5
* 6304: 22.7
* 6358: 24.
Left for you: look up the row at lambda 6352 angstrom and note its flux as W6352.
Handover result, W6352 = 23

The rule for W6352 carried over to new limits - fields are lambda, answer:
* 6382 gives 25.6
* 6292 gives 26.5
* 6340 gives 22.1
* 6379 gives 25.1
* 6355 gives 27.5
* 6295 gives 22.3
